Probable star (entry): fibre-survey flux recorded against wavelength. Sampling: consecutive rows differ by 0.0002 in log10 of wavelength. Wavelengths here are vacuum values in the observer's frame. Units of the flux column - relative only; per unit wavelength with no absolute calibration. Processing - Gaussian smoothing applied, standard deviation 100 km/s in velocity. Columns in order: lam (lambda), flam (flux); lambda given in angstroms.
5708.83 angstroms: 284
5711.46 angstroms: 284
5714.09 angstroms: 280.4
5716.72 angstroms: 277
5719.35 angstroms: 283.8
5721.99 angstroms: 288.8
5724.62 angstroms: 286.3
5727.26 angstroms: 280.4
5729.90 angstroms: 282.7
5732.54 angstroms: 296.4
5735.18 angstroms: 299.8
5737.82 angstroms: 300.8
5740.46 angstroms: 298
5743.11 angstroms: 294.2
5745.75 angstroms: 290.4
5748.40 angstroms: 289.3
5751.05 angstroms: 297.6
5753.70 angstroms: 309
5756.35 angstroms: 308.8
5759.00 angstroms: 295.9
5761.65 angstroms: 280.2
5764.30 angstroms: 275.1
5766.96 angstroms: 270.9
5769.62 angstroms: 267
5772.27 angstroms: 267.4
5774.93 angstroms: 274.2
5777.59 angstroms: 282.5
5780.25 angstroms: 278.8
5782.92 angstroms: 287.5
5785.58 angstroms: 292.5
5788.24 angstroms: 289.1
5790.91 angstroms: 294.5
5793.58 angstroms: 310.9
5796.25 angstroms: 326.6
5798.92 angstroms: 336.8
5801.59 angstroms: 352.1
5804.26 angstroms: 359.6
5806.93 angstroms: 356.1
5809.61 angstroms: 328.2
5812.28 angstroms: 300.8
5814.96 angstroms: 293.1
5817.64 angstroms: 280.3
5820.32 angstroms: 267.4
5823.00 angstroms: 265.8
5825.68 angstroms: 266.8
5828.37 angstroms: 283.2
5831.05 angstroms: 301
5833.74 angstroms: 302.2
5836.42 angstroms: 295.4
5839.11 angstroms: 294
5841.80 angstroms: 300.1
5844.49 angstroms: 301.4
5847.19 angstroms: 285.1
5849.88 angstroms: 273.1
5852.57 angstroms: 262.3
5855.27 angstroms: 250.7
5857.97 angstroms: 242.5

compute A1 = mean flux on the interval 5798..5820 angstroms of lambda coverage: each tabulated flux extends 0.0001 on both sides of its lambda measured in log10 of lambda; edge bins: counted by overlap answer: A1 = 323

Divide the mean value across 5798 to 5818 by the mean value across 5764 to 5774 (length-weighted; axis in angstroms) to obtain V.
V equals 1.22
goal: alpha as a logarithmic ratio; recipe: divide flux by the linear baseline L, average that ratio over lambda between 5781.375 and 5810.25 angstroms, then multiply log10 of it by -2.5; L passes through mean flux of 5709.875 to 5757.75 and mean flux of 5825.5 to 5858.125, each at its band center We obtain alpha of -0.12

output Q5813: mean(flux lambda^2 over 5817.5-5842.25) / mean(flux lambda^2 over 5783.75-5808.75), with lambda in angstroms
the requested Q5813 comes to 0.89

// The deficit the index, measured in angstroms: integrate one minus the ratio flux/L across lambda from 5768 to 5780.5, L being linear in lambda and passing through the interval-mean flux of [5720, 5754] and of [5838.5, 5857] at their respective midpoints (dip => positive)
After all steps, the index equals 0.6 angstroms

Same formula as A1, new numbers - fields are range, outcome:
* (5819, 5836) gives 282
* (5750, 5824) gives 298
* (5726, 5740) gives 292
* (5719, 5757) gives 294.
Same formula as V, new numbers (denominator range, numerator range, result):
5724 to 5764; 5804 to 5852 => 1.01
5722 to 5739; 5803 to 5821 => 1.08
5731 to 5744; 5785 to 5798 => 1.02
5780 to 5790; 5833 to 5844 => 1.03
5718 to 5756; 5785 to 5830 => 1.05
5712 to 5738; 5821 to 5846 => 1.01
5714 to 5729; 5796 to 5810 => 1.22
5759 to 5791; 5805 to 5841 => 1.06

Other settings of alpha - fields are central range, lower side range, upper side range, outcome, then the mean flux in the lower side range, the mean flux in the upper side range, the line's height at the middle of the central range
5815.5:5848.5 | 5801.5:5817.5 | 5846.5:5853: 0.03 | 326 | 274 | 297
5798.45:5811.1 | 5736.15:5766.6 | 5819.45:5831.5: -0.23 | 294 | 275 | 281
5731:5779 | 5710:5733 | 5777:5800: 0.01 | 284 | 300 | 292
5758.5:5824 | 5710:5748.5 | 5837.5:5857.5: -0.05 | 289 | 279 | 284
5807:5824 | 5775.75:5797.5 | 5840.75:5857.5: -0.03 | 295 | 276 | 286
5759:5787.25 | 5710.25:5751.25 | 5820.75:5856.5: 0.03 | 289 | 283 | 287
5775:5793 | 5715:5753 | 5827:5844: 0.02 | 291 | 296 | 293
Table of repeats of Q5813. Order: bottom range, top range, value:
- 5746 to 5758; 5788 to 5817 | 1.09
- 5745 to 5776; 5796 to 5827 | 1.11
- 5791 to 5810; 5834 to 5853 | 0.87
